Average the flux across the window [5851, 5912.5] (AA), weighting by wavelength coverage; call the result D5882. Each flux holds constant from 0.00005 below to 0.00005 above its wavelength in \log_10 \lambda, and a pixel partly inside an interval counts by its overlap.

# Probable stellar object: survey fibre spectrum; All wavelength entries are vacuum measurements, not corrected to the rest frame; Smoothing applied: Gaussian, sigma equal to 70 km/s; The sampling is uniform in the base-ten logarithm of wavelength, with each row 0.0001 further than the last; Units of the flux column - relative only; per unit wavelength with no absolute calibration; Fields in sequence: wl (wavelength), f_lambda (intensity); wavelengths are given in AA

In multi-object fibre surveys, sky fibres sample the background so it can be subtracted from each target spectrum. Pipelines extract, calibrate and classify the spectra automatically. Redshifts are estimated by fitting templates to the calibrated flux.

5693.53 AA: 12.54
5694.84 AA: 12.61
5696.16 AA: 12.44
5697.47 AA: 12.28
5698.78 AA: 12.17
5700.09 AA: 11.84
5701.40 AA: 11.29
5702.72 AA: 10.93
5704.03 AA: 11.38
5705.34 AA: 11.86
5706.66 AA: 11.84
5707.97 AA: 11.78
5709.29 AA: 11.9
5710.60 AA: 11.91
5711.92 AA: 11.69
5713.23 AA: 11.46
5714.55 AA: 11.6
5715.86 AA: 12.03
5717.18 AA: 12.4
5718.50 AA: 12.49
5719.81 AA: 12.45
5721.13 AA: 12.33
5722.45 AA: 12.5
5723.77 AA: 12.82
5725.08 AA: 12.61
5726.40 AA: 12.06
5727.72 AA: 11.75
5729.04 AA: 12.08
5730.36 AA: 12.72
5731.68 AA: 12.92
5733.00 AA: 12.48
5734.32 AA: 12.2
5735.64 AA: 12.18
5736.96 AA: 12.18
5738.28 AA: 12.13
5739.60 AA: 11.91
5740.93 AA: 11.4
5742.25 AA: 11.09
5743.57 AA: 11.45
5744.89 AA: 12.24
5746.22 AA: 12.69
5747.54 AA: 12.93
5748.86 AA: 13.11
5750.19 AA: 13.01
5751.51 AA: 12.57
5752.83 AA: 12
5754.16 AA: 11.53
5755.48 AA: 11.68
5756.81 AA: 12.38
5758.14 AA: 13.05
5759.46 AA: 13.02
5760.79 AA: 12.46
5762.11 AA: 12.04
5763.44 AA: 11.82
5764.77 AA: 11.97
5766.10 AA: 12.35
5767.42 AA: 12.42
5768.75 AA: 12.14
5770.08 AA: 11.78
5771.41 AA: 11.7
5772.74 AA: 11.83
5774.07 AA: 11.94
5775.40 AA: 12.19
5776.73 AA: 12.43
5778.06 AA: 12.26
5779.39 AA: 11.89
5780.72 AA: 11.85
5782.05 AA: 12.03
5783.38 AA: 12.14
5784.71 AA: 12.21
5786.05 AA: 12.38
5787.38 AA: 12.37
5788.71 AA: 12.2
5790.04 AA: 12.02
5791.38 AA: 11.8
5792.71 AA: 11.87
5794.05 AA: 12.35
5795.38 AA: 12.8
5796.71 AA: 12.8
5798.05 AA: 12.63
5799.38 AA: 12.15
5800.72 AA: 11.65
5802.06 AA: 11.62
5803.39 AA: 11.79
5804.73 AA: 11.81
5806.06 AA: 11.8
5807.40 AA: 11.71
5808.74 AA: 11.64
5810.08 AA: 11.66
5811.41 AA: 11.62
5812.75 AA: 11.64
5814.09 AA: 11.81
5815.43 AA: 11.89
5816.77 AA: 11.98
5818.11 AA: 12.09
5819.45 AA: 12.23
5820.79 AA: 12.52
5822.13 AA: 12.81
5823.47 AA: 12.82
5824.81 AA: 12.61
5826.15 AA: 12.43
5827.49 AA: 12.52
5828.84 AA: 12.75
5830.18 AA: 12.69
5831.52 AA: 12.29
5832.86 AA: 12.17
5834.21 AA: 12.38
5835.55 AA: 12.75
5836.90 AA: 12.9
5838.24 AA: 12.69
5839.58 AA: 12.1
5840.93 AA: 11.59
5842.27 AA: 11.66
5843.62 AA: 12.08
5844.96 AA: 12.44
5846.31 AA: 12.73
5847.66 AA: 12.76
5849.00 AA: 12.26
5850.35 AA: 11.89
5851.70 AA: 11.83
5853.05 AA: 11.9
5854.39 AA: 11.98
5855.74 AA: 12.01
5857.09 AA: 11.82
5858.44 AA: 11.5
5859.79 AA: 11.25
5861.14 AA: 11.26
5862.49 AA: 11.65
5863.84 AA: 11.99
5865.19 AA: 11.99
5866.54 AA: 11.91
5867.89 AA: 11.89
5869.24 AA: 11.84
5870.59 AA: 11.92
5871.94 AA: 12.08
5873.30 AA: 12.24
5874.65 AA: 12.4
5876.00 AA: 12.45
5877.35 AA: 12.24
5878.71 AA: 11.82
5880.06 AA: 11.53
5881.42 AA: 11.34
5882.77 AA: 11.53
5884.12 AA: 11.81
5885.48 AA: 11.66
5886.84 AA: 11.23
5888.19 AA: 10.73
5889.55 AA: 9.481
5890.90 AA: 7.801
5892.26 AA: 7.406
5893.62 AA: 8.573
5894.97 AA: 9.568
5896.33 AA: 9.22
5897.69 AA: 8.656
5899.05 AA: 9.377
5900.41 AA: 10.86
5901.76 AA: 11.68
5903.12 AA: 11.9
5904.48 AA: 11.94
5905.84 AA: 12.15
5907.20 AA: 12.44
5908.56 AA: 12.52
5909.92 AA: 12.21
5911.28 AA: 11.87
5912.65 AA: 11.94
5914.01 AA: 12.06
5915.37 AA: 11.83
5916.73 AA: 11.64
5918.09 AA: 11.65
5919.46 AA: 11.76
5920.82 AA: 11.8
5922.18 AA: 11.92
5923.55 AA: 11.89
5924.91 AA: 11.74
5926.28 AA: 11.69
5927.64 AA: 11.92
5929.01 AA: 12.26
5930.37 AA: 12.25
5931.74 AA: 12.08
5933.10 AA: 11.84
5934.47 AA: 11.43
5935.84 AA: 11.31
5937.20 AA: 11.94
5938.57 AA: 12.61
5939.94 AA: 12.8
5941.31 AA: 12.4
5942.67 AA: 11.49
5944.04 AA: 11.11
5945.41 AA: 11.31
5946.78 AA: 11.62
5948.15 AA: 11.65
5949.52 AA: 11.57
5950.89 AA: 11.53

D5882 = 11.3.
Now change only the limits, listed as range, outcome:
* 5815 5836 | 12.4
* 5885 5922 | 10.9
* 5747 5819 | 12.1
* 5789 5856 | 12.2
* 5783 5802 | 12.2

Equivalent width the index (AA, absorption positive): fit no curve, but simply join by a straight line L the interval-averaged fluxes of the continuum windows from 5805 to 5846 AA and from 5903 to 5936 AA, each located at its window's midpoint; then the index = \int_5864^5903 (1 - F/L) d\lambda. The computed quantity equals 3.60 AA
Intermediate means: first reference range 12.2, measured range 10.9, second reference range 11.9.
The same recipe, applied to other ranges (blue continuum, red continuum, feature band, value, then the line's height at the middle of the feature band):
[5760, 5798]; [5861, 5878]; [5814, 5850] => -0.89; 12.1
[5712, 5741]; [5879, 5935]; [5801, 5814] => 0.07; 11.8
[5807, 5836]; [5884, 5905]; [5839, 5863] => -1.22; 11.4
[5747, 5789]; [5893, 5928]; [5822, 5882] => -2.16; 11.7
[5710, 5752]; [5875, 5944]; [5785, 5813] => -0.28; 11.9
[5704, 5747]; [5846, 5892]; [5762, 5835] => -1.76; 11.9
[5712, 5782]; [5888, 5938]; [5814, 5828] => -0.73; 11.7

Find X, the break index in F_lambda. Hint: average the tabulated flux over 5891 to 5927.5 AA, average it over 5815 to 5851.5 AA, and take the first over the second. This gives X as 0.90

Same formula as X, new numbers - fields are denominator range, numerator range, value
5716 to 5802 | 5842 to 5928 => 0.94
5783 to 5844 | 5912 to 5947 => 0.97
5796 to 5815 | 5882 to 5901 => 0.83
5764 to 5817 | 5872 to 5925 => 0.93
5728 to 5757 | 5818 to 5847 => 1.02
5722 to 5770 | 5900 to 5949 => 0.97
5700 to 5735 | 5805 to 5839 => 1.02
